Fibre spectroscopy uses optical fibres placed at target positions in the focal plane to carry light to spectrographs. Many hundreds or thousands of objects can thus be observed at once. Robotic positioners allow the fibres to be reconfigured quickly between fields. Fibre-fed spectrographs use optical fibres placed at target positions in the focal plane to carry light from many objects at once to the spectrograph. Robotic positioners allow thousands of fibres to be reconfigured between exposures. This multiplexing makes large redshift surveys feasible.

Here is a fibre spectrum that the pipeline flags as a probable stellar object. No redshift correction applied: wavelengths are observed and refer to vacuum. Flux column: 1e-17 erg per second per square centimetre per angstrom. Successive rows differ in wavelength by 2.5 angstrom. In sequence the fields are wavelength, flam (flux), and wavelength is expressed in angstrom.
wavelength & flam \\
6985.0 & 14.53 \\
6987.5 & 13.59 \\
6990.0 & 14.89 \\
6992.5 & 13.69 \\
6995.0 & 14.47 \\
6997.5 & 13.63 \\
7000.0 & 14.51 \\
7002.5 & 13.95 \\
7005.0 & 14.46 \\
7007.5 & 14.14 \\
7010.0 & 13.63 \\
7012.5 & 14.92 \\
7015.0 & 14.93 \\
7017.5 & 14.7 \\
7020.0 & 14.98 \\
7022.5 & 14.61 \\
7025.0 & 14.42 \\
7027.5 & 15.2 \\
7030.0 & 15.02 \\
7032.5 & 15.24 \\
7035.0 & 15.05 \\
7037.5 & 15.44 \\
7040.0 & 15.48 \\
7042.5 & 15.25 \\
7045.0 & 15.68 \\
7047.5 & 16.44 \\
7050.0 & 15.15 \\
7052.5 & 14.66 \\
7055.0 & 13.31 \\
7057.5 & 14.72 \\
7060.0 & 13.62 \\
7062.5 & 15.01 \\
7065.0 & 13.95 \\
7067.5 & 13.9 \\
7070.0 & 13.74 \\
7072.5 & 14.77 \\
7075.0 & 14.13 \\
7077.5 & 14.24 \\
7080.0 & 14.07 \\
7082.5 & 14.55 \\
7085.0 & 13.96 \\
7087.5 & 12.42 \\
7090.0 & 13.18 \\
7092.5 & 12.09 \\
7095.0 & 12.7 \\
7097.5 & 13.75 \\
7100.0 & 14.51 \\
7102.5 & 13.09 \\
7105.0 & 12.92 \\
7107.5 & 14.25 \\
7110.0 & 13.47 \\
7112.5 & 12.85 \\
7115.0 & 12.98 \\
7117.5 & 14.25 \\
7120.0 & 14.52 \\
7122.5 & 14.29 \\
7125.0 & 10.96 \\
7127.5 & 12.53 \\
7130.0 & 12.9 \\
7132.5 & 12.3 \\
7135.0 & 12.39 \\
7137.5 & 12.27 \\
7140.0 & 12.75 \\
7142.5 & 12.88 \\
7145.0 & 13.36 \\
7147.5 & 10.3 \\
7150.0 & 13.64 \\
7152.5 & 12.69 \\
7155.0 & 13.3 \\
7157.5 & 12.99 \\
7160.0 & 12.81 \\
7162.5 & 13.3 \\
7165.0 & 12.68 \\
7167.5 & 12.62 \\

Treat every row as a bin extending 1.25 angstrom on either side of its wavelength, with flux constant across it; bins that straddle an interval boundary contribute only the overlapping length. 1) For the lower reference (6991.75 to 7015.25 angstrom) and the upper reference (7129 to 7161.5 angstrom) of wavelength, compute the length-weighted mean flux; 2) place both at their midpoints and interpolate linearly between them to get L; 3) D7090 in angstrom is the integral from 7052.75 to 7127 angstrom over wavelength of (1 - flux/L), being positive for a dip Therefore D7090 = -2.2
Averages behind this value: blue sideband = 14.2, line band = 13.7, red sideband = 12.7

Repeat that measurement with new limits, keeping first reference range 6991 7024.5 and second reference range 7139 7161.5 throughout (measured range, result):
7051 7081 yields -1.1 angstrom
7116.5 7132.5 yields -0.1 angstrom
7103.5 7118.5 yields -0.3 angstrom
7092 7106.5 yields 0.1 angstrom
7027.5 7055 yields -2.5 angstrom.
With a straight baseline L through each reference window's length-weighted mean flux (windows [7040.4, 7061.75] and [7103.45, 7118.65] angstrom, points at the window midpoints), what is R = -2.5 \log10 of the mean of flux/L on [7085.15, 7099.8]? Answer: 0.07 mag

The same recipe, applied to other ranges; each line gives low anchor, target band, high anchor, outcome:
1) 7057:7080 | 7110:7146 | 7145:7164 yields 0.021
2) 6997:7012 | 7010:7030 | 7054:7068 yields -0.049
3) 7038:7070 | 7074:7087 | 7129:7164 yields 0.005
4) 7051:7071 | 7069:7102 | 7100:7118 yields 0.008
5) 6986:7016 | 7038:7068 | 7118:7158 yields -0.085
